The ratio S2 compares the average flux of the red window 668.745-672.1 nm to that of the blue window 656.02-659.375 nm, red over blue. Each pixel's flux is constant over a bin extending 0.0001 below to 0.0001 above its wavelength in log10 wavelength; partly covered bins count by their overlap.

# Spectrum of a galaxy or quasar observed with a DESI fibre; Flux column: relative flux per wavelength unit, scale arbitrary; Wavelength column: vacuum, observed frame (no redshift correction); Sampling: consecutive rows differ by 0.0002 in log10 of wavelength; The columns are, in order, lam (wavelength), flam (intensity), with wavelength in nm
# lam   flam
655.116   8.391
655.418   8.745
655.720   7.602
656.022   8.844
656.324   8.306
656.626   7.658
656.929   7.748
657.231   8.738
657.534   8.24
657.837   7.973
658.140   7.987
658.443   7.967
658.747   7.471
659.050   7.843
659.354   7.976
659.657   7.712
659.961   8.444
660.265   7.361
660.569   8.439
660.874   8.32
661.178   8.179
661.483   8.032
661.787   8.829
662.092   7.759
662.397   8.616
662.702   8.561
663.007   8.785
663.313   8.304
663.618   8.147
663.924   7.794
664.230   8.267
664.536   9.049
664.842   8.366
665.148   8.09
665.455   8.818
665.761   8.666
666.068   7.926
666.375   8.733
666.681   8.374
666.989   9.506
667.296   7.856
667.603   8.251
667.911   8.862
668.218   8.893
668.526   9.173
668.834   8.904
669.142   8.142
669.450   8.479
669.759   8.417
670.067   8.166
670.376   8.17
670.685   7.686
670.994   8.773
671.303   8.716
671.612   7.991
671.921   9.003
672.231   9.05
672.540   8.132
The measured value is 1.0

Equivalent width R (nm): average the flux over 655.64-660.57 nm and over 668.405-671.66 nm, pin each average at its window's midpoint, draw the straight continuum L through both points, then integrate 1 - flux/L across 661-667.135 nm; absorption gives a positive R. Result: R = -0.16 nm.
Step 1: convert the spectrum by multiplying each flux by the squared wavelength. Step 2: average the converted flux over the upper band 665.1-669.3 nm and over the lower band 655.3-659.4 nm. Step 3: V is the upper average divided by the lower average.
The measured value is 1.10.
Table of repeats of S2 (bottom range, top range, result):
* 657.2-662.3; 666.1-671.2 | 1.06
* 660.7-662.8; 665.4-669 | 1.04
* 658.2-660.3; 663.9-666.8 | 1.07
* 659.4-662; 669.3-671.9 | 1.02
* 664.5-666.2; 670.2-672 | 0.99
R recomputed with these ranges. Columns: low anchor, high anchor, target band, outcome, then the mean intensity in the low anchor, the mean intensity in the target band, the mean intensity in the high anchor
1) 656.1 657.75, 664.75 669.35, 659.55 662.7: 0.05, 8.16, 8.19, 8.57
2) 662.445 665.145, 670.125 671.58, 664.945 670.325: -0.12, 8.4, 8.54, 8.29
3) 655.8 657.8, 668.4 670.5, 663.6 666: 0.00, 8.22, 8.39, 8.49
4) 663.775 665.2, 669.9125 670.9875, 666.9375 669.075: -0.13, 8.33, 8.72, 8.11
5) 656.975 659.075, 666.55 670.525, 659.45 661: 0.02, 8.03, 8.05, 8.55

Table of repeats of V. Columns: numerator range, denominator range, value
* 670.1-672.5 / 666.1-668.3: 1.00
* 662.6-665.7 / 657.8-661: 1.07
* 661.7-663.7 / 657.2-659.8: 1.07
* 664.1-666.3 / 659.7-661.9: 1.05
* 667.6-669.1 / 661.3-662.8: 1.08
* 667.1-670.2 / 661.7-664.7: 1.03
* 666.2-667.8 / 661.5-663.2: 1.02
